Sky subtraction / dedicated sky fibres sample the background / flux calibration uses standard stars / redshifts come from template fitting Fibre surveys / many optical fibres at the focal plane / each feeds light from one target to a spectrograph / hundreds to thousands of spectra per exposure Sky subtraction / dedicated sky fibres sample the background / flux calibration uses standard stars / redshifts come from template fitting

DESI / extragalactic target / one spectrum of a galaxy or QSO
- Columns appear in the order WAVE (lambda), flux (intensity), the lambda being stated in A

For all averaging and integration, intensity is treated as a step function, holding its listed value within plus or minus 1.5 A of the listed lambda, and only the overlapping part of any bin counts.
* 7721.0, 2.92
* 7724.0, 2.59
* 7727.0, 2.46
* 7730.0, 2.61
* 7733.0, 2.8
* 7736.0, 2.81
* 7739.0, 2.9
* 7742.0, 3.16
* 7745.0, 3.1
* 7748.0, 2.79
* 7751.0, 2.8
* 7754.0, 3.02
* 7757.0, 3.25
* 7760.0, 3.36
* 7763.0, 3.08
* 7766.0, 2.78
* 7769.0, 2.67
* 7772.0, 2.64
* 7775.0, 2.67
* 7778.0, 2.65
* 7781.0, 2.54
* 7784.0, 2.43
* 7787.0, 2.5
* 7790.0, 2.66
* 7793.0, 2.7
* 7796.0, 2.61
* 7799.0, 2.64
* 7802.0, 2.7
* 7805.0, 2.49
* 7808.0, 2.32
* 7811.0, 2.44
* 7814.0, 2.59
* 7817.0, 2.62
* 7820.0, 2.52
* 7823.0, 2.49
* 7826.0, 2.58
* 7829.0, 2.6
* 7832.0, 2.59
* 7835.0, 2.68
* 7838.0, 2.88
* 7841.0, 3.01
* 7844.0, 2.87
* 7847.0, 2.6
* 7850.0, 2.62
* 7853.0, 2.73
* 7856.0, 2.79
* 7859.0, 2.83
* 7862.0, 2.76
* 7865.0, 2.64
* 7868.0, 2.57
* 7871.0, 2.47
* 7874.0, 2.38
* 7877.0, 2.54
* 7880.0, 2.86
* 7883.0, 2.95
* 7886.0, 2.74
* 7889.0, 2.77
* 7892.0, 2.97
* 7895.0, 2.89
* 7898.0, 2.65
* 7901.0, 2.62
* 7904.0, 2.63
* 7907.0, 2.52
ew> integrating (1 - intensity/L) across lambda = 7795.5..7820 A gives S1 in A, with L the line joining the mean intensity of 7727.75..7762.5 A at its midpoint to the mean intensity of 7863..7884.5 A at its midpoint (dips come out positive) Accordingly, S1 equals 2.2 A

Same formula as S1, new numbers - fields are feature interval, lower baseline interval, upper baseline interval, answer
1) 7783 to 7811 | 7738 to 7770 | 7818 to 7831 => 1.7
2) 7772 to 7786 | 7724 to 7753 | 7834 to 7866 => 1.1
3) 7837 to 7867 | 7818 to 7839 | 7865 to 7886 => -1.6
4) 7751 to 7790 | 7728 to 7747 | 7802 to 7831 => -0.8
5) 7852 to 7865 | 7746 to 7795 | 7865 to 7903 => -0.2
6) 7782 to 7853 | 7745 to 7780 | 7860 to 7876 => 2.7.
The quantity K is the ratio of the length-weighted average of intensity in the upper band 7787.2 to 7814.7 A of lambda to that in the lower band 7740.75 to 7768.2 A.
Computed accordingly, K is 0.85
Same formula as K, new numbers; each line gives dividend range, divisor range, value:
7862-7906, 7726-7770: 0.92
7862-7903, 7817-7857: 1.00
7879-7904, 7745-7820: 1.03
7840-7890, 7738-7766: 0.89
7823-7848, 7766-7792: 1.04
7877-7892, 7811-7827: 1.10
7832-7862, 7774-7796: 1.07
